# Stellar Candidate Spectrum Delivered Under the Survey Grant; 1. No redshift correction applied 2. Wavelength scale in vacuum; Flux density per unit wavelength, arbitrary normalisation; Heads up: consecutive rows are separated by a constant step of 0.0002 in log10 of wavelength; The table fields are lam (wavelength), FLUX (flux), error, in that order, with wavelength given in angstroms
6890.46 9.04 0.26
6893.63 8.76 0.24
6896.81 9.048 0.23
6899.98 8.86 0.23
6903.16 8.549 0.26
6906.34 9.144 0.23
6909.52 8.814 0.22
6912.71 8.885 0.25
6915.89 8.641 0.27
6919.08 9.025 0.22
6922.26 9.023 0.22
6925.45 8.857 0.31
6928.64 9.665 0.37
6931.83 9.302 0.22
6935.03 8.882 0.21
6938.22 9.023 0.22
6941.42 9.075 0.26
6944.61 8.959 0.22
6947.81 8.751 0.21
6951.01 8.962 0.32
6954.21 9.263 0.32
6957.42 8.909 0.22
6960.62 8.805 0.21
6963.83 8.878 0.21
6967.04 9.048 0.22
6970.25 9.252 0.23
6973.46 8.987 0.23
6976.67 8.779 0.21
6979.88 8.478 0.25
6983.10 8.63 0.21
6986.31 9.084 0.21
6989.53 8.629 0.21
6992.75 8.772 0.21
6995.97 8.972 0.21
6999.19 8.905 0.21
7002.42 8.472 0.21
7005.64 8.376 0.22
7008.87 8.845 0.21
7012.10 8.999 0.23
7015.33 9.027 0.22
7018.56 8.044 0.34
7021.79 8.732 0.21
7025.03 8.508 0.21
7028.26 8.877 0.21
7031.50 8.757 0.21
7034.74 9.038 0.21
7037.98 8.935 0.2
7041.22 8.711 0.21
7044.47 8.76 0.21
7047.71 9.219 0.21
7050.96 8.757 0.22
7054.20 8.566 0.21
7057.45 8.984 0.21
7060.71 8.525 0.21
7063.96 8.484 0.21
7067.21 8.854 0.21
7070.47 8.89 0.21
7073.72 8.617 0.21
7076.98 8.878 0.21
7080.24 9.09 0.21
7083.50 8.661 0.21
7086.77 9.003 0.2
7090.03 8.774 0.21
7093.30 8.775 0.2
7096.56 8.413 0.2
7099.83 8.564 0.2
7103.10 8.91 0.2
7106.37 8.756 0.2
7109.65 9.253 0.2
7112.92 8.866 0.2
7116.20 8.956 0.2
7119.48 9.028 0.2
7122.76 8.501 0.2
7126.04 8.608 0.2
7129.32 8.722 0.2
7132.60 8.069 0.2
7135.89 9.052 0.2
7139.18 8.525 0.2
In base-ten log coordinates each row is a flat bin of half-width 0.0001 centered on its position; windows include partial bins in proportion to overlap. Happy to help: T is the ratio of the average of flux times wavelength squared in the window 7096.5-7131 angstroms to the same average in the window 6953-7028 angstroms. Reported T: 1.0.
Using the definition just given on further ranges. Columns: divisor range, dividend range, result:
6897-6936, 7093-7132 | 1.03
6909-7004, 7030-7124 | 1.02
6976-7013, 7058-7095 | 1.03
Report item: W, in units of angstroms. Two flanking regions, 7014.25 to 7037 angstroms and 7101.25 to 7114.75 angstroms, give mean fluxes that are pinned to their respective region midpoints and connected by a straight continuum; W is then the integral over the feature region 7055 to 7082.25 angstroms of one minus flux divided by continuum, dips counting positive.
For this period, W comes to 0.1 angstroms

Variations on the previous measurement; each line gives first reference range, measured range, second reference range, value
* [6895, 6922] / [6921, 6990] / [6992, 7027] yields -1.4 angstroms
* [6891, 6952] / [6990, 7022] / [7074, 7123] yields 0.7 angstroms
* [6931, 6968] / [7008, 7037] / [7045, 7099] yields 0.3 angstroms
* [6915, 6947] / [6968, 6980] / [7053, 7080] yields 0.0 angstroms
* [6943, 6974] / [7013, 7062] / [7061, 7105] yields 0.4 angstroms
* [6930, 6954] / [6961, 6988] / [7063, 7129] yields 0.3 angstroms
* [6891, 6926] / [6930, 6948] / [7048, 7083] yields -0.3 angstroms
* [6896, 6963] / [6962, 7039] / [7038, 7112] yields 0.8 angstroms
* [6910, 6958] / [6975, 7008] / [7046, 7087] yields 0.8 angstroms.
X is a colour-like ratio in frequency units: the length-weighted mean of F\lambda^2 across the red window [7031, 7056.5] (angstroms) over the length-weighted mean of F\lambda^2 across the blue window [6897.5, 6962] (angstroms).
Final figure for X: 1.0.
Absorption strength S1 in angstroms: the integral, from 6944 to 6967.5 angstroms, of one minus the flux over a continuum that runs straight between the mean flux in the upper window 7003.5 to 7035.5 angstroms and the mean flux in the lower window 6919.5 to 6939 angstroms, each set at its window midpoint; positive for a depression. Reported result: 0.2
